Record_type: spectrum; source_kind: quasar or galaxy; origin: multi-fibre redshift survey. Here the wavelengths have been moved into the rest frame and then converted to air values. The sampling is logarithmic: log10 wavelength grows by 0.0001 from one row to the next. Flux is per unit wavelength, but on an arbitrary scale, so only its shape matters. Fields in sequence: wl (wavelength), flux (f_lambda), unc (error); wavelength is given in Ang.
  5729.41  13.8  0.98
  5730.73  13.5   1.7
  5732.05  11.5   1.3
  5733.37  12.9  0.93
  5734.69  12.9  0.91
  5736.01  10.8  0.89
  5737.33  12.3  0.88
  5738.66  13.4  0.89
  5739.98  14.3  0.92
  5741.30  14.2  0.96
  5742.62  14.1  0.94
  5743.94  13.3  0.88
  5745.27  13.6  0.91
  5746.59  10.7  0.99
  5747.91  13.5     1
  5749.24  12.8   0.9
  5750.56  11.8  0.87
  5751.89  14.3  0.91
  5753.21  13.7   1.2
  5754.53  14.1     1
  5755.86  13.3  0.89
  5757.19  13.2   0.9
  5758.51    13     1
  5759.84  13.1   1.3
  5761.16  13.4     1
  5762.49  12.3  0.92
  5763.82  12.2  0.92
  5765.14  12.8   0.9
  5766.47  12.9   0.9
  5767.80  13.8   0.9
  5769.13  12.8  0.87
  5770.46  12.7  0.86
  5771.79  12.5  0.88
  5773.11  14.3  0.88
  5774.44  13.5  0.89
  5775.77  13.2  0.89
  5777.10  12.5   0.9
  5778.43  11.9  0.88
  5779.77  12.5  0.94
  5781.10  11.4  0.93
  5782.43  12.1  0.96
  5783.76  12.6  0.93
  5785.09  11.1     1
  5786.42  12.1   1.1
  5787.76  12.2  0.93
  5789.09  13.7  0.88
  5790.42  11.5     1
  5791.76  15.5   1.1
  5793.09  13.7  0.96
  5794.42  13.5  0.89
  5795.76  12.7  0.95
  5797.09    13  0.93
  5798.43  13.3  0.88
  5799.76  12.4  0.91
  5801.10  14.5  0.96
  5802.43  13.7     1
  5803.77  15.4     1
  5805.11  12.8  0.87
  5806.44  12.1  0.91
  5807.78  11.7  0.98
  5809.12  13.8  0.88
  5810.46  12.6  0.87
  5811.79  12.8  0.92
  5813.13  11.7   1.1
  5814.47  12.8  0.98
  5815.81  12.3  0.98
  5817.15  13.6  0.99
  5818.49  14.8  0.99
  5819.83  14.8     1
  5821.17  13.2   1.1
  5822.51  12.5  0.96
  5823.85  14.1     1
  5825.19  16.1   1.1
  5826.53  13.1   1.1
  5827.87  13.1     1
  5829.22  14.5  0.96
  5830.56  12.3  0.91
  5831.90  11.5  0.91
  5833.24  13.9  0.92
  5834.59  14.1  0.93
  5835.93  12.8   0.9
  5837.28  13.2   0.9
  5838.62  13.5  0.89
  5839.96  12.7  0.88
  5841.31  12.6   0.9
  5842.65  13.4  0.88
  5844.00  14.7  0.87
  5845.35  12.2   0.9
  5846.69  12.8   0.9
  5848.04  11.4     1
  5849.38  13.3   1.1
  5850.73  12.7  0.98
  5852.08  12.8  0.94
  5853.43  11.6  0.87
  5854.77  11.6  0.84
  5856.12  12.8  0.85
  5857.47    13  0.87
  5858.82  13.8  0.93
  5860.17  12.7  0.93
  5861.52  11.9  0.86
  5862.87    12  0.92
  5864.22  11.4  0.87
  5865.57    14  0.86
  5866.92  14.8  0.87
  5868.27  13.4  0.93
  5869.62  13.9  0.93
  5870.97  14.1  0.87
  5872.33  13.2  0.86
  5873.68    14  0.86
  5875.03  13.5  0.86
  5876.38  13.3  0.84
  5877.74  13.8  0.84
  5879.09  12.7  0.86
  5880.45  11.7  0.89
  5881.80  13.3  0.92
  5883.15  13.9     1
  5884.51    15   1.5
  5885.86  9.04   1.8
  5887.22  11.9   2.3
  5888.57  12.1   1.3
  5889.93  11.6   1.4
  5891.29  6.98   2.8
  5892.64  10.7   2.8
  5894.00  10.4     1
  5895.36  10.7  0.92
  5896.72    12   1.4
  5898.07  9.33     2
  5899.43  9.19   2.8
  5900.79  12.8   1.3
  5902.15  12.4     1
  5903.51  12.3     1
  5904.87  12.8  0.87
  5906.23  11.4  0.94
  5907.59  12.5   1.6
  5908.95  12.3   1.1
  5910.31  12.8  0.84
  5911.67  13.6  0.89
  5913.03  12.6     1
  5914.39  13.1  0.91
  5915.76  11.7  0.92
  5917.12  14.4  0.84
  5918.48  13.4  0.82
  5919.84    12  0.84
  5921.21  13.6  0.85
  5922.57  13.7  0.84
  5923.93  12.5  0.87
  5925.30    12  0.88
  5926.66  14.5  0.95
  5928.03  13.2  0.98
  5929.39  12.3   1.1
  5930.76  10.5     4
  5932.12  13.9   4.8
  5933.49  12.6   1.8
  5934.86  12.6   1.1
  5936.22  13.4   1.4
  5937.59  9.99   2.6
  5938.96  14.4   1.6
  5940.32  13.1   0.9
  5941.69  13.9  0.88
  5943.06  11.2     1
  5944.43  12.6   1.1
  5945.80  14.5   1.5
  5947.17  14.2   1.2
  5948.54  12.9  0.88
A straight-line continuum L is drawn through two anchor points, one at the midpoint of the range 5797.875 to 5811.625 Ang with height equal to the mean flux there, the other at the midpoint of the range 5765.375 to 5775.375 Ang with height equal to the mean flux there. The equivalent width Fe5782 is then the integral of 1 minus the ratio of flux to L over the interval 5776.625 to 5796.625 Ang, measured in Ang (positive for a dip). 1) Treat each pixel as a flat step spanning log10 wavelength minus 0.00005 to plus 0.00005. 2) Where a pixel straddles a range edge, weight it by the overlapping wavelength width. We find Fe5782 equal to 0.9 Ang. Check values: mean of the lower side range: 13.2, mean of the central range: 12.6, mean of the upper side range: 13.2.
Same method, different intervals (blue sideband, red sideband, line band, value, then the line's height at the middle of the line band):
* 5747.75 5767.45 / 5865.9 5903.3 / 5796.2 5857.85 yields -2.4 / 12.6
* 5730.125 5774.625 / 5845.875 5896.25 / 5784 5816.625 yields -0.4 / 12.8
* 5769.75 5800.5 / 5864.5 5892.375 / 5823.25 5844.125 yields -1.1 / 12.8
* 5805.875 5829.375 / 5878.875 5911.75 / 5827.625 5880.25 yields -2.1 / 12.5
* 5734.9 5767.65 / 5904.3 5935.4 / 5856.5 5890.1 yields -0.3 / 12.9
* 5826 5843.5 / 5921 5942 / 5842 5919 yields 3.2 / 13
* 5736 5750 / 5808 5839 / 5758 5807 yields 1.0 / 13.2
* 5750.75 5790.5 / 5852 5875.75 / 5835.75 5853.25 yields 0.1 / 13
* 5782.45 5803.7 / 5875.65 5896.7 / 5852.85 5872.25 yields -1.3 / 12.1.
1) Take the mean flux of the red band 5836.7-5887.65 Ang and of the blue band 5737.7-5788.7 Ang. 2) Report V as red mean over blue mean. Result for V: 1.0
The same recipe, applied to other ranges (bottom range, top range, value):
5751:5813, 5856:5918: 0.96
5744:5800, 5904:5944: 0.99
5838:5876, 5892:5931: 0.94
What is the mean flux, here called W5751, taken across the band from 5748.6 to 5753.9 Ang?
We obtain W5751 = 13.2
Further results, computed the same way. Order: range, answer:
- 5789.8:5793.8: 13.6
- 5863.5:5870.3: 13.5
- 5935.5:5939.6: 12.6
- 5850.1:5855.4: 12.2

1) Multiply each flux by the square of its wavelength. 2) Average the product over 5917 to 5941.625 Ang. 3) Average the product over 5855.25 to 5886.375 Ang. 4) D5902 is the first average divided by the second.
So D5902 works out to 1.00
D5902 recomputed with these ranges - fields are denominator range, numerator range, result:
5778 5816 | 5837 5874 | 1.03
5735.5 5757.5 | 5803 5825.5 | 1.04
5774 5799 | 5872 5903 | 0.97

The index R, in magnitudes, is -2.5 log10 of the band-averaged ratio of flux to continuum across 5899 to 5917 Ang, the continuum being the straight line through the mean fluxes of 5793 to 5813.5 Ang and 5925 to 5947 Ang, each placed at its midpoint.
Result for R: 0.04 mag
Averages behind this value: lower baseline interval 13.1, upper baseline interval 12.8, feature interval 12.4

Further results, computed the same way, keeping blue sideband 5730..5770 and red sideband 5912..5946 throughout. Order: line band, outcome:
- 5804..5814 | 0.03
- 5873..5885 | -0.05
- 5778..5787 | 0.09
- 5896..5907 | 0.12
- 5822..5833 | -0.04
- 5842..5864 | 0.02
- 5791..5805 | -0.06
